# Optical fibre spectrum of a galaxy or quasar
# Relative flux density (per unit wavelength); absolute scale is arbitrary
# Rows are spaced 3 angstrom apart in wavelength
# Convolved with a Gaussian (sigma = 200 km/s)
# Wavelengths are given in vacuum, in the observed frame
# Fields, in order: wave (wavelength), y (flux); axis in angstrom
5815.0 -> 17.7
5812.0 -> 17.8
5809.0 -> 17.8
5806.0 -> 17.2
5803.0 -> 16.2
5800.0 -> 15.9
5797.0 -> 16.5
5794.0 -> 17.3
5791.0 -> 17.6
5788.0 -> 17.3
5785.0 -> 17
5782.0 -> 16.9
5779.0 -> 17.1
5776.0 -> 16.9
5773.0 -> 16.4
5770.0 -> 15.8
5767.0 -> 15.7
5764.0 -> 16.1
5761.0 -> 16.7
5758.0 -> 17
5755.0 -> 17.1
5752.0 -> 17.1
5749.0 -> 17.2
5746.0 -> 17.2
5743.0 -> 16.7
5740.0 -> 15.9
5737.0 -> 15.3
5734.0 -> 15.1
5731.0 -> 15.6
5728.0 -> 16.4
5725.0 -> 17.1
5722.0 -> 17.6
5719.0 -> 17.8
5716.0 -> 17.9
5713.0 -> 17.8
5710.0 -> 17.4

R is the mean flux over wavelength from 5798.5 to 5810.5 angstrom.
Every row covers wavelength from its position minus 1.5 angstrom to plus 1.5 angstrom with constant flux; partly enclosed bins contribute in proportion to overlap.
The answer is 16.8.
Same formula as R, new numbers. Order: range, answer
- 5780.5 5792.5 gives 17.2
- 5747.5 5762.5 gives 17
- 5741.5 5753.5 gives 17.1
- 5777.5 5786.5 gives 17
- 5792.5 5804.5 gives 16.5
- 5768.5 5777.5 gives 16.4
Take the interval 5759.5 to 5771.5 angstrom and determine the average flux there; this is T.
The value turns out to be 16.1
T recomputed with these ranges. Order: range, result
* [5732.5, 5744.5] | 15.8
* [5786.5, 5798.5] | 17.2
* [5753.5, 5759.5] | 17.1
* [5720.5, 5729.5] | 17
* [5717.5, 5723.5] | 17.7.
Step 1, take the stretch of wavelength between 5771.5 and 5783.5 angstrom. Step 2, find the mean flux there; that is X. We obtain 16.8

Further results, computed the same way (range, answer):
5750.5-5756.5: 17.1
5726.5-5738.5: 15.6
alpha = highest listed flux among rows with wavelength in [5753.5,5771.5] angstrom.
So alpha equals 17.1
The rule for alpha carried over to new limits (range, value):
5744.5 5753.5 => 17.2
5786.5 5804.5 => 17.6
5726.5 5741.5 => 16.4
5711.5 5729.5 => 17.9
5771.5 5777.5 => 16.9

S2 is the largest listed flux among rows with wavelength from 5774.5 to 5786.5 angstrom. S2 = 17.1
